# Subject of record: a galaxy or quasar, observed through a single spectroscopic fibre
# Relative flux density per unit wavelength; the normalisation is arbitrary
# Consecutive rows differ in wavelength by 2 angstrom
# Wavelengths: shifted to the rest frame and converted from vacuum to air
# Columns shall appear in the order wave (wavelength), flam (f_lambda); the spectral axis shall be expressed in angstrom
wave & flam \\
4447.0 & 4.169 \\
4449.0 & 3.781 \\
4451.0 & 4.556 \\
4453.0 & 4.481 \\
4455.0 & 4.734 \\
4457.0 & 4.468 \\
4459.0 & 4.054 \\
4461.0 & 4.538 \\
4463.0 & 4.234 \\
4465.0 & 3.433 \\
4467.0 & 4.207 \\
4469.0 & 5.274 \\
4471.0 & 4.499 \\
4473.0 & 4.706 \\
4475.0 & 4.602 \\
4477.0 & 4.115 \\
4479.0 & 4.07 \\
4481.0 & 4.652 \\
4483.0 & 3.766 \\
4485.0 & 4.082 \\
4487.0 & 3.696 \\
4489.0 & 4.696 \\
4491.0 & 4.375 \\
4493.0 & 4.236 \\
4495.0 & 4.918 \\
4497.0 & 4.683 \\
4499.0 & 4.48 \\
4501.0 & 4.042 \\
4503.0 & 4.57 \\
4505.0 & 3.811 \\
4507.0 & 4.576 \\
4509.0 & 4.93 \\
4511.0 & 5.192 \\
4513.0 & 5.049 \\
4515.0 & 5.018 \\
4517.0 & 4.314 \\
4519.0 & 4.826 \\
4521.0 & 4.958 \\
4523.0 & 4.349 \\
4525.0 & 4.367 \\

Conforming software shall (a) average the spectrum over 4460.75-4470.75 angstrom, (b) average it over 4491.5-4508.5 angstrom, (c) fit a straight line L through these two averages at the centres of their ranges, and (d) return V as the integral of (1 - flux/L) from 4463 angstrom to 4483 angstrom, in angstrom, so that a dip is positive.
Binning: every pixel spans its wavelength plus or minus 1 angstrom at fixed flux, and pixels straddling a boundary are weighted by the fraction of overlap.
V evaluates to 0.0 angstrom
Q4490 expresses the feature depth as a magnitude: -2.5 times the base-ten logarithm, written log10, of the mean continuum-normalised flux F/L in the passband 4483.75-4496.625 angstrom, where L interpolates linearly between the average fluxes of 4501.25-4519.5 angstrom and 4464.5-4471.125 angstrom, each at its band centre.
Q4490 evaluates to 0.05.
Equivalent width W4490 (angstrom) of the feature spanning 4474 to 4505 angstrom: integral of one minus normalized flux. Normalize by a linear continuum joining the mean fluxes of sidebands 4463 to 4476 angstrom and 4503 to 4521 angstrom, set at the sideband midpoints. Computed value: 1.7 angstrom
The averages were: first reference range 4.44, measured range 4.32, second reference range 4.72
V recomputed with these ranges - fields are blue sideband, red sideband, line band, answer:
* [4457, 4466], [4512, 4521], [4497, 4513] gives 0.4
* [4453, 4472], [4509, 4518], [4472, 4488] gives 1.2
